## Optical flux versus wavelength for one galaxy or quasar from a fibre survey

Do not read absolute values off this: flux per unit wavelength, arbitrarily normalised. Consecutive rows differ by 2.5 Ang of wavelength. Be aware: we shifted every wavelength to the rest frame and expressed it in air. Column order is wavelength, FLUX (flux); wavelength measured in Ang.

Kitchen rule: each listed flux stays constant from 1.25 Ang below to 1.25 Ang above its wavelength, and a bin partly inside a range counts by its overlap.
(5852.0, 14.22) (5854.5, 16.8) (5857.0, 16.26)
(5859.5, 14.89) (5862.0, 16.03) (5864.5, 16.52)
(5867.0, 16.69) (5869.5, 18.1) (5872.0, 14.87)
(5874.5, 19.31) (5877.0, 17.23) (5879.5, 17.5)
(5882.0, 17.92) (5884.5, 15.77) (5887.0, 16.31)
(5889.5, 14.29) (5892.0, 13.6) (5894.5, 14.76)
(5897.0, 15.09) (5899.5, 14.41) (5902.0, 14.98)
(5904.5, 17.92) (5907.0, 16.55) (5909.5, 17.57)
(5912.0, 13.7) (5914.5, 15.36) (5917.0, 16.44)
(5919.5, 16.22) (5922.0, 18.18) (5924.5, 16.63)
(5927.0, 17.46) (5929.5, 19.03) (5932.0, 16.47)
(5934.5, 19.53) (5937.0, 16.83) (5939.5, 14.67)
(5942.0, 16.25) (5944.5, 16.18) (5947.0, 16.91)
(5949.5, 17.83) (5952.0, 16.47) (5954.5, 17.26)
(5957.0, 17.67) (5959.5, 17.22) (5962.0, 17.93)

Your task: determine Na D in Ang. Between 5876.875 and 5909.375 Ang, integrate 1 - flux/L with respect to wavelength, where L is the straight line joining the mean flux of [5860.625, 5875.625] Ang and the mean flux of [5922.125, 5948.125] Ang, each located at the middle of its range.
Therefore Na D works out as 2.0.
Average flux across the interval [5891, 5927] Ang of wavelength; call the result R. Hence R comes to 15.9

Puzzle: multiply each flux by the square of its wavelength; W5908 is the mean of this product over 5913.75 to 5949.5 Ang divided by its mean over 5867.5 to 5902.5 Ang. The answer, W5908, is 1.07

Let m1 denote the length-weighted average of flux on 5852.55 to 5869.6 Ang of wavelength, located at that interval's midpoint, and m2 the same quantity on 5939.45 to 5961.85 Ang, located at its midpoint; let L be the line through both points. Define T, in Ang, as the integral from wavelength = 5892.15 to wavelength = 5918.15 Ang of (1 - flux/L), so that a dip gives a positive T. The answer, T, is 1.55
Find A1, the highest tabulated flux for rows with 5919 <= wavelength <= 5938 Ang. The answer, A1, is 19.53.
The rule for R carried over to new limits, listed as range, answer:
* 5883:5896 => 15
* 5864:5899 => 16.2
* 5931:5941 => 16.9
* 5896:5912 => 15.9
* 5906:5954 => 16.8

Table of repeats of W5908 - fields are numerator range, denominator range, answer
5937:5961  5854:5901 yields 1.06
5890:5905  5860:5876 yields 0.90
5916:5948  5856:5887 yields 1.04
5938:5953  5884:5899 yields 1.12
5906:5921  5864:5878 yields 0.95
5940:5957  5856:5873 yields 1.07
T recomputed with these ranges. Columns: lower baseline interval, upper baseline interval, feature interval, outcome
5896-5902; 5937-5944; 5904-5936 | -3.5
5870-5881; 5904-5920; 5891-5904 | 1.4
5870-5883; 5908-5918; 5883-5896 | 1.4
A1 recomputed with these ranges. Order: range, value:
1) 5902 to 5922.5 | 18.18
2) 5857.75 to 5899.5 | 19.31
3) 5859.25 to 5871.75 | 18.1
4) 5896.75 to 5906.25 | 17.92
